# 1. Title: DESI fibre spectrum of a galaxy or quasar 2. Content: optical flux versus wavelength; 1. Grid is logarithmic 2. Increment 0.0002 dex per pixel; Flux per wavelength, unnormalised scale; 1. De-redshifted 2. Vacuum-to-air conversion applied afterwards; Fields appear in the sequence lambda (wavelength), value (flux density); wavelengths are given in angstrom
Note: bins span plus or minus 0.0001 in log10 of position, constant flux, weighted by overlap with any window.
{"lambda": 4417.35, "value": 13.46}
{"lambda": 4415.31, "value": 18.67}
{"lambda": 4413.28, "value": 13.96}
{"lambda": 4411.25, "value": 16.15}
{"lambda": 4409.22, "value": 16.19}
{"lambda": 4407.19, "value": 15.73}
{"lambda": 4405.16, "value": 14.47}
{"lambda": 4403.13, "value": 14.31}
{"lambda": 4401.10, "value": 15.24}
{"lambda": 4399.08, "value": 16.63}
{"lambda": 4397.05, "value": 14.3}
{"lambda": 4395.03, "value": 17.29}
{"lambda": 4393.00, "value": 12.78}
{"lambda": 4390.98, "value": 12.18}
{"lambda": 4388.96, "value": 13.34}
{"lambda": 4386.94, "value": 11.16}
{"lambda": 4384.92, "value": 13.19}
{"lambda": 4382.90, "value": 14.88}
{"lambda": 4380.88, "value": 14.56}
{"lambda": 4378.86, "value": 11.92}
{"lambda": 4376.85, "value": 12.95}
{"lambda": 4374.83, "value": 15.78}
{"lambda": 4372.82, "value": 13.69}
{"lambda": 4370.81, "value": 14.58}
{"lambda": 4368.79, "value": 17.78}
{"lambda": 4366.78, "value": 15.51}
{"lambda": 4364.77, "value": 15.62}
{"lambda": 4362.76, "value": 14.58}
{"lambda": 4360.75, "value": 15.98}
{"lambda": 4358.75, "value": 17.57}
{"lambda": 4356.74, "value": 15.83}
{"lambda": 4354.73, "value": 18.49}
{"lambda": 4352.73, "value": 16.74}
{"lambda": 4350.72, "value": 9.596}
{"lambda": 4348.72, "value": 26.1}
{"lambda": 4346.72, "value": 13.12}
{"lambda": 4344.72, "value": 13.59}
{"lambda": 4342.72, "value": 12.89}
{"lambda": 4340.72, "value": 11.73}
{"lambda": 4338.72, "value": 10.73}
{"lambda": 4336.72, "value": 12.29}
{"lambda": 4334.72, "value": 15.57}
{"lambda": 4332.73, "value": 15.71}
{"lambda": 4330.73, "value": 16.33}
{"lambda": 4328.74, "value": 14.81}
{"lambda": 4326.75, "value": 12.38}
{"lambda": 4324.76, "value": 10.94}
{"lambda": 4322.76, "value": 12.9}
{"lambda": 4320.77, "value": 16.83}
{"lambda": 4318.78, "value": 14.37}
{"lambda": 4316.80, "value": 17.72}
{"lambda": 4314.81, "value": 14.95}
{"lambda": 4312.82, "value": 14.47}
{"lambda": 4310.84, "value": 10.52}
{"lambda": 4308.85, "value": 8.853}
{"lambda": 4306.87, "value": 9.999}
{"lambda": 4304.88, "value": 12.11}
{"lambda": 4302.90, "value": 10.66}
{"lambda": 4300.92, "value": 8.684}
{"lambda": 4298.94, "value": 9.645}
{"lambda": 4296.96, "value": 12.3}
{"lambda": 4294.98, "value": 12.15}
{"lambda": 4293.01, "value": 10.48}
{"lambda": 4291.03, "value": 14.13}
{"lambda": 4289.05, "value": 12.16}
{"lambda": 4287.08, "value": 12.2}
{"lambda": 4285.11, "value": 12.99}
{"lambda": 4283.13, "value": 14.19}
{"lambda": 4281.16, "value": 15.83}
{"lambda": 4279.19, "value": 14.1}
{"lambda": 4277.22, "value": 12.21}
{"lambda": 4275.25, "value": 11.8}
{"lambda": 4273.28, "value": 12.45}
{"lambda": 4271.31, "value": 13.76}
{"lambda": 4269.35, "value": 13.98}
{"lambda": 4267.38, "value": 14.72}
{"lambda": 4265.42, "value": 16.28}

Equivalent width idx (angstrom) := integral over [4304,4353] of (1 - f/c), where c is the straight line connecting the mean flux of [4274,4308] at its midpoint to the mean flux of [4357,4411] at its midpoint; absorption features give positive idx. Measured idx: -2.25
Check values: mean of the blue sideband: 12.1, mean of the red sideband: 14.7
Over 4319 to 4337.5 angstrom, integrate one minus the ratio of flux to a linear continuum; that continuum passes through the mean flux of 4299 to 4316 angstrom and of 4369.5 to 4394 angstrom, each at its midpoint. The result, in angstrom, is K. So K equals -3.7 angstrom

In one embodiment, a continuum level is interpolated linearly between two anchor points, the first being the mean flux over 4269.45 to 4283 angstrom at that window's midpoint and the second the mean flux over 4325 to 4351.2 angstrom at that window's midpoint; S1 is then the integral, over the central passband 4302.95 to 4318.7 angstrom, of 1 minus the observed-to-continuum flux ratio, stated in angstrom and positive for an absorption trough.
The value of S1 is 1.4 angstrom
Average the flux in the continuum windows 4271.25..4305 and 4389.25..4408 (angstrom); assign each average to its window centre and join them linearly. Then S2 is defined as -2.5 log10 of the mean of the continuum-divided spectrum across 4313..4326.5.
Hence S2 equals -0.12 mag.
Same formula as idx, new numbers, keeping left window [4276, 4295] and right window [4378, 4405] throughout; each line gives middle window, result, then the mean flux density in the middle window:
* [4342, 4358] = -2.6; 15.9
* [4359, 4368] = -1.2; 15.7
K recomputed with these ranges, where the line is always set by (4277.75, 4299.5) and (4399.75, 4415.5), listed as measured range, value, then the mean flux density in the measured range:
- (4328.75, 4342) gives 0.0 angstrom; 13.8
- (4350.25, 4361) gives -1.3 angstrom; 16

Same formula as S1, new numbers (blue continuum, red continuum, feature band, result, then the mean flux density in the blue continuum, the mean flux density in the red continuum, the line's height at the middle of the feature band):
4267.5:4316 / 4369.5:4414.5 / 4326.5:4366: -4.6 angstrom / 12.3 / 14.4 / 13.4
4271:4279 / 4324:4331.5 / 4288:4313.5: 3.7 angstrom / 12.6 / 13.6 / 13.1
